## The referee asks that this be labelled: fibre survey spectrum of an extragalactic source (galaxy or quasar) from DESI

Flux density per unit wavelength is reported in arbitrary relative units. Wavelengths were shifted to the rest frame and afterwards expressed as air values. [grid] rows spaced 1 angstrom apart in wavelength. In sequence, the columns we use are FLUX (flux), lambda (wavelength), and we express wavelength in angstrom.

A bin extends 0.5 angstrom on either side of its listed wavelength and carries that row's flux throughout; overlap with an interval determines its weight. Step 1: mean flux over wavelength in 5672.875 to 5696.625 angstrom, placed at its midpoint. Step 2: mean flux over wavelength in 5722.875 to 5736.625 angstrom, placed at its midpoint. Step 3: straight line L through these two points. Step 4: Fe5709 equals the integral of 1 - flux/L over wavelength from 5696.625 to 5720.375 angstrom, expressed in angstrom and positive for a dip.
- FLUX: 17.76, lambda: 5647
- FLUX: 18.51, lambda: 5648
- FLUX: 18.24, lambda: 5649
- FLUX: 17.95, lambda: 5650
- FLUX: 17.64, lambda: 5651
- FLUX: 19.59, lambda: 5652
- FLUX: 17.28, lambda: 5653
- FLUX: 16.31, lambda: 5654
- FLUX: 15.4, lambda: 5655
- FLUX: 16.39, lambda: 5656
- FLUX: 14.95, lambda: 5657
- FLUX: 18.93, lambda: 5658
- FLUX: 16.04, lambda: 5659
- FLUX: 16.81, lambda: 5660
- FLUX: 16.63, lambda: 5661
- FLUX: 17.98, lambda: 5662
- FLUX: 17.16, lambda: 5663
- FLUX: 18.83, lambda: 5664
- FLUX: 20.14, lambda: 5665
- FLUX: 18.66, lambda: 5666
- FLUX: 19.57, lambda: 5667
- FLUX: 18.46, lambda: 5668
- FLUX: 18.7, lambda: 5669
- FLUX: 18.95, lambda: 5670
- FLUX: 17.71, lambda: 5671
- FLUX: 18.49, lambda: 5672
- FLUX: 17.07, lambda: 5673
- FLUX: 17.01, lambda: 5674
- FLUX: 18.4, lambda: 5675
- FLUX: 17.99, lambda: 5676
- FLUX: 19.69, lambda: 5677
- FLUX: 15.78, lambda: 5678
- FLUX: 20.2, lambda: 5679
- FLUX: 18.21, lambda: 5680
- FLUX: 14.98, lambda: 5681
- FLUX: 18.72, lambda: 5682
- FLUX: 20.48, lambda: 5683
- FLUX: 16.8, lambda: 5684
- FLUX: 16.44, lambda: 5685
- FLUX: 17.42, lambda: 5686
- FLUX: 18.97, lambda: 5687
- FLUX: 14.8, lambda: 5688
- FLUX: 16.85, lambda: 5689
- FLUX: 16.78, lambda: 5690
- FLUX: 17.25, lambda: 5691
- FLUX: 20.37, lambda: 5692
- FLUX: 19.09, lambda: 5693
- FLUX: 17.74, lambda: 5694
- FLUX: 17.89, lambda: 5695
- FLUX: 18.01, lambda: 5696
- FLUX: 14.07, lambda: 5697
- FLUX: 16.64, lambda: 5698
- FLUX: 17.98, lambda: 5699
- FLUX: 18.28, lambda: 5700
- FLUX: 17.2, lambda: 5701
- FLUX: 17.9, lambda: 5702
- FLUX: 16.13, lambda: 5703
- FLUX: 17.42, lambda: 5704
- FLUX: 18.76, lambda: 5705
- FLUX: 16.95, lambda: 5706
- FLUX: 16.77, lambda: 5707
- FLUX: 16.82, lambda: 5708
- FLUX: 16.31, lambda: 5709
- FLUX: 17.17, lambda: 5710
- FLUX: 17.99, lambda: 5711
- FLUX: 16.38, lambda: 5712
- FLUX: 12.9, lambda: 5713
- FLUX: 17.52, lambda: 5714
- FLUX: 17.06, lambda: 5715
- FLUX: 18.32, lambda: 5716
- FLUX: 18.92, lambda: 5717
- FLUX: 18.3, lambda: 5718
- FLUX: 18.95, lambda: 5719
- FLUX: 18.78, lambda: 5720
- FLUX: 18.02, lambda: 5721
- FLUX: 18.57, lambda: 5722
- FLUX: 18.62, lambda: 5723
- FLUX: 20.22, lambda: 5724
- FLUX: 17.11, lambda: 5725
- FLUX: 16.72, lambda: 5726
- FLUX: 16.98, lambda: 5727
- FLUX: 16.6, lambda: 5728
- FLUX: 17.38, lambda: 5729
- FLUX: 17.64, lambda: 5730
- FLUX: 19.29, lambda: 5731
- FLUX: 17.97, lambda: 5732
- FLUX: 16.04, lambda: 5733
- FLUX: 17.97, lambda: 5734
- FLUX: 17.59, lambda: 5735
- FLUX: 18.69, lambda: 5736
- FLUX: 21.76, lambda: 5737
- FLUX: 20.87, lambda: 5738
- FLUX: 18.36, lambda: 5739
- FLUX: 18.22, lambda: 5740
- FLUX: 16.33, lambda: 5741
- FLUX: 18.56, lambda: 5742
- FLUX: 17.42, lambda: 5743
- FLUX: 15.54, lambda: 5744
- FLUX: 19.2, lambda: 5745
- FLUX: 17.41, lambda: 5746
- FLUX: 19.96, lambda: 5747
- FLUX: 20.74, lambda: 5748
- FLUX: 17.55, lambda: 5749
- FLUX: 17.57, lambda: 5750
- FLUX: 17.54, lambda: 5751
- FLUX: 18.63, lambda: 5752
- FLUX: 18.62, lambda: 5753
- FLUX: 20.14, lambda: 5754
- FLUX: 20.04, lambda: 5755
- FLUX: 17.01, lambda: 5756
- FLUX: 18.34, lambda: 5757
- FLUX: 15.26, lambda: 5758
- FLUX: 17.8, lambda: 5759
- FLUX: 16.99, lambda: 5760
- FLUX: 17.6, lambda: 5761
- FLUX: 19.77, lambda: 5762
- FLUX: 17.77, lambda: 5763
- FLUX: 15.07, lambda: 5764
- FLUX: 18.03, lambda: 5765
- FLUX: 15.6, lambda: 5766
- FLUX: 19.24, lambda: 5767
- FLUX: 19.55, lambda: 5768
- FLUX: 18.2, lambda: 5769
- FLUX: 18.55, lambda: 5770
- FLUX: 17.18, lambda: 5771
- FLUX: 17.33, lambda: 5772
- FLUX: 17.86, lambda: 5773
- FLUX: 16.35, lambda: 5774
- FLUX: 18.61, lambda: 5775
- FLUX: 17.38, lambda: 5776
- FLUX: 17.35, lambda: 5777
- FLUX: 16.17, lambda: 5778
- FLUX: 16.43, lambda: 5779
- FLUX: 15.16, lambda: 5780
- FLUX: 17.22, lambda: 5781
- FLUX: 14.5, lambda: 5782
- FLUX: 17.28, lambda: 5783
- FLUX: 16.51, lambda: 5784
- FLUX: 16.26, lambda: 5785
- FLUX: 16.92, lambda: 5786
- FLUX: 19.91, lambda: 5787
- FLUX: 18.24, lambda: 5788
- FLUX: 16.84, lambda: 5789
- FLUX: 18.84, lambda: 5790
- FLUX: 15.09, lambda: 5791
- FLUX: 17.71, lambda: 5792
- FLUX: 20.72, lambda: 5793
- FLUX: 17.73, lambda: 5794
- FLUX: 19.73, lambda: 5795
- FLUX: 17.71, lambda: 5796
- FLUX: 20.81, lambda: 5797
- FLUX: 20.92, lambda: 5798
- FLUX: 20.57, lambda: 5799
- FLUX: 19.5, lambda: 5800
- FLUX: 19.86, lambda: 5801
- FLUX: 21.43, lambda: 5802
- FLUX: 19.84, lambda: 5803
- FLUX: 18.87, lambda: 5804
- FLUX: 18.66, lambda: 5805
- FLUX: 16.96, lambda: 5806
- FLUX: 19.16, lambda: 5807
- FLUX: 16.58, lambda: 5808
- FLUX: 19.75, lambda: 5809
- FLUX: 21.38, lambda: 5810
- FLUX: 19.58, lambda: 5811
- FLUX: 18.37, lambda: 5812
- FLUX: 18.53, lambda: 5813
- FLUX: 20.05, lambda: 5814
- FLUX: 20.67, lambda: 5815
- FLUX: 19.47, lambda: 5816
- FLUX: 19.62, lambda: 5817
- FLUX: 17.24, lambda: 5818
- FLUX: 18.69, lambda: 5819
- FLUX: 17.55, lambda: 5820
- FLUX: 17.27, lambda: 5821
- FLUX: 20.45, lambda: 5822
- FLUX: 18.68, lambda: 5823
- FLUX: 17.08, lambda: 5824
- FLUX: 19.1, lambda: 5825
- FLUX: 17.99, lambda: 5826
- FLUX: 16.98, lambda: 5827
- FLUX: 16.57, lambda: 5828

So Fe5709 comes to 0.7 angstrom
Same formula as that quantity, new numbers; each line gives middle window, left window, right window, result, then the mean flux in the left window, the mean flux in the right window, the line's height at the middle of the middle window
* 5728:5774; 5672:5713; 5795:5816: 1.1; 17.4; 19.5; 18.5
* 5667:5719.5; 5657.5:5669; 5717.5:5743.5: 1.6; 18.1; 18.2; 18.2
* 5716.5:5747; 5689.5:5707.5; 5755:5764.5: -1.2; 17.5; 17.4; 17.5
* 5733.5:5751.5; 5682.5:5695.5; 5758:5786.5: -1.0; 17.8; 17.2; 17.4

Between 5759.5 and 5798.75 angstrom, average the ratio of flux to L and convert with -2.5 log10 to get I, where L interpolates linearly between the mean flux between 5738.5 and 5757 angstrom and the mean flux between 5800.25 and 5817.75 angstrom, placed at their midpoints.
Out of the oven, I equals 0.07 mag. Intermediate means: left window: 18.3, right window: 19.3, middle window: 17.7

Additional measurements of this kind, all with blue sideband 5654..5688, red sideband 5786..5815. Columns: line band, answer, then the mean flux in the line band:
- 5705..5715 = 0.09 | 16.7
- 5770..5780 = 0.10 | 17.2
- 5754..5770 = 0.05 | 17.9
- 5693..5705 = 0.04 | 17.3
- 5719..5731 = 0.02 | 18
